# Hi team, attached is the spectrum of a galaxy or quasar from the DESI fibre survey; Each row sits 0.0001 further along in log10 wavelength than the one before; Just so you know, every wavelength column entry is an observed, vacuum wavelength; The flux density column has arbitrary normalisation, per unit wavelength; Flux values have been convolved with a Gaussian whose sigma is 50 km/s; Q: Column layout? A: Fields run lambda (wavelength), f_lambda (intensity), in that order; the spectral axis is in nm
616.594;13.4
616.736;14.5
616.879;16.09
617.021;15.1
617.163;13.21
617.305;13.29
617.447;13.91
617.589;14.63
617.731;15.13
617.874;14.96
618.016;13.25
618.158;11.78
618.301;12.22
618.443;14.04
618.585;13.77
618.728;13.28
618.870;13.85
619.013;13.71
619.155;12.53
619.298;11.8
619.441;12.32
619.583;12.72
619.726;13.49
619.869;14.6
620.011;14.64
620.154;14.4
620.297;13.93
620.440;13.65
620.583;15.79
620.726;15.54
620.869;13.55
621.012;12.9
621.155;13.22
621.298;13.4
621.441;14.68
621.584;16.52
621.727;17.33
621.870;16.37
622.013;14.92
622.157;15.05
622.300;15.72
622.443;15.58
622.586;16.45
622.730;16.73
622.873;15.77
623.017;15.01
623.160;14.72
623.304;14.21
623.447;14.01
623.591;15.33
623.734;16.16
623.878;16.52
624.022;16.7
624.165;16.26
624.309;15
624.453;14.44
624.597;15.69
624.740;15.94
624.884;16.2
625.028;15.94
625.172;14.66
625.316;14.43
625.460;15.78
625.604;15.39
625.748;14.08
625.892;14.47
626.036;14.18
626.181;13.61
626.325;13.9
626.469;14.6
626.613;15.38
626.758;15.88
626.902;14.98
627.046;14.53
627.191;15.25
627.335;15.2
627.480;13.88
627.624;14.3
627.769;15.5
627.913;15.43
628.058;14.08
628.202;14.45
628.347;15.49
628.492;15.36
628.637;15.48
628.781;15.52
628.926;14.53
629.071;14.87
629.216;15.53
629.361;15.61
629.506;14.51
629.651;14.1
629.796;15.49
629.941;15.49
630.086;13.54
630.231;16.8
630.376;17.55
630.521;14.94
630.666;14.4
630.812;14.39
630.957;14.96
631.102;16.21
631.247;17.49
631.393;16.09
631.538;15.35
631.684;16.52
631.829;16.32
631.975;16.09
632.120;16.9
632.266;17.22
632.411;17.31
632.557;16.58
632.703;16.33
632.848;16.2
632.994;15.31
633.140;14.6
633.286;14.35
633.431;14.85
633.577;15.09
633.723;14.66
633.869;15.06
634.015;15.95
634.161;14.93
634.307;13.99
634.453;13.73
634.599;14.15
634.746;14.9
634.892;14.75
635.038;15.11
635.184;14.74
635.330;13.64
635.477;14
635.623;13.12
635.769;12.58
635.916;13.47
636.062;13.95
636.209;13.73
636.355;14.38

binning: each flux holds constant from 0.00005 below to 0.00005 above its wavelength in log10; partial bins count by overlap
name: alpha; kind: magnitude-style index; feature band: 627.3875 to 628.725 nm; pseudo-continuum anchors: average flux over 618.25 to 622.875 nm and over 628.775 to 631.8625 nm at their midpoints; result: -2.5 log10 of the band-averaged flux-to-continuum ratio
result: 0.02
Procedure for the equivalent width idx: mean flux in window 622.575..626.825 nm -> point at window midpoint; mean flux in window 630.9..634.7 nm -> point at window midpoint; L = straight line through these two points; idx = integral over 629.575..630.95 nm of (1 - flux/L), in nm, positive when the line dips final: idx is 0.03 nm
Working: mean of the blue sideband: 15.2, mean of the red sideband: 15.6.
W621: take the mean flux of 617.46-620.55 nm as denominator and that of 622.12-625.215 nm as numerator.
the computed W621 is 1.1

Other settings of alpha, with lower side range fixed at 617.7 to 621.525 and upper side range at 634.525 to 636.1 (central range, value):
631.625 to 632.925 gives -0.19 mag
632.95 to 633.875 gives -0.06 mag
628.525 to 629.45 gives -0.10 mag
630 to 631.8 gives -0.13 mag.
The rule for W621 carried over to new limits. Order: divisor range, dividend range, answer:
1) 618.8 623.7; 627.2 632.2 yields 1.06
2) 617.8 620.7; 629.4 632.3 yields 1.16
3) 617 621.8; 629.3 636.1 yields 1.09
